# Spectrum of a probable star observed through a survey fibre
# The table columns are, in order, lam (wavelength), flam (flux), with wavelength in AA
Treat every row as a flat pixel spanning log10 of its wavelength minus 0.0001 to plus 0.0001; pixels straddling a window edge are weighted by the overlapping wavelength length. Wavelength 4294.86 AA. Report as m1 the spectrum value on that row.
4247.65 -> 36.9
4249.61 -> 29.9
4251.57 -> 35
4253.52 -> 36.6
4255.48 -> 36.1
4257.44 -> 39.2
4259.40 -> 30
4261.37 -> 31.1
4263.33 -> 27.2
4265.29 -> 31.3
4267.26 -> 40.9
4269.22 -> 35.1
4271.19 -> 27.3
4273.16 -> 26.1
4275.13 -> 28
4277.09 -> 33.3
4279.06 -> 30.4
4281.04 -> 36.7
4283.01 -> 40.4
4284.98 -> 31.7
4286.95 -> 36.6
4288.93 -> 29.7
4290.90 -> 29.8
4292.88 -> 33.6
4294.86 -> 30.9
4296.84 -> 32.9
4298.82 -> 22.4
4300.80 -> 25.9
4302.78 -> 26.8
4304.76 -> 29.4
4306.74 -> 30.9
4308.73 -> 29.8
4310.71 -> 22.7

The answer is 30.9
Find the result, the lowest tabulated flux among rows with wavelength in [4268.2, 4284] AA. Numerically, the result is 26.1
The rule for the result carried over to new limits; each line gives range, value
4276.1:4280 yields 30.4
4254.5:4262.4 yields 30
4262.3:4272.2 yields 27.2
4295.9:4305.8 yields 22.4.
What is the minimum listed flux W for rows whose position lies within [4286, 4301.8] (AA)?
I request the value 22.4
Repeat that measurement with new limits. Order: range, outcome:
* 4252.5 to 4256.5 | 36.1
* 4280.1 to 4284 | 36.7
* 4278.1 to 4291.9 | 29.7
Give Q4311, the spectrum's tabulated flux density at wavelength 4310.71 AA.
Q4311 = 22.7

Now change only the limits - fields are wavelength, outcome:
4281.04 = 36.7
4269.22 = 35.1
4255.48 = 36.1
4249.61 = 29.9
